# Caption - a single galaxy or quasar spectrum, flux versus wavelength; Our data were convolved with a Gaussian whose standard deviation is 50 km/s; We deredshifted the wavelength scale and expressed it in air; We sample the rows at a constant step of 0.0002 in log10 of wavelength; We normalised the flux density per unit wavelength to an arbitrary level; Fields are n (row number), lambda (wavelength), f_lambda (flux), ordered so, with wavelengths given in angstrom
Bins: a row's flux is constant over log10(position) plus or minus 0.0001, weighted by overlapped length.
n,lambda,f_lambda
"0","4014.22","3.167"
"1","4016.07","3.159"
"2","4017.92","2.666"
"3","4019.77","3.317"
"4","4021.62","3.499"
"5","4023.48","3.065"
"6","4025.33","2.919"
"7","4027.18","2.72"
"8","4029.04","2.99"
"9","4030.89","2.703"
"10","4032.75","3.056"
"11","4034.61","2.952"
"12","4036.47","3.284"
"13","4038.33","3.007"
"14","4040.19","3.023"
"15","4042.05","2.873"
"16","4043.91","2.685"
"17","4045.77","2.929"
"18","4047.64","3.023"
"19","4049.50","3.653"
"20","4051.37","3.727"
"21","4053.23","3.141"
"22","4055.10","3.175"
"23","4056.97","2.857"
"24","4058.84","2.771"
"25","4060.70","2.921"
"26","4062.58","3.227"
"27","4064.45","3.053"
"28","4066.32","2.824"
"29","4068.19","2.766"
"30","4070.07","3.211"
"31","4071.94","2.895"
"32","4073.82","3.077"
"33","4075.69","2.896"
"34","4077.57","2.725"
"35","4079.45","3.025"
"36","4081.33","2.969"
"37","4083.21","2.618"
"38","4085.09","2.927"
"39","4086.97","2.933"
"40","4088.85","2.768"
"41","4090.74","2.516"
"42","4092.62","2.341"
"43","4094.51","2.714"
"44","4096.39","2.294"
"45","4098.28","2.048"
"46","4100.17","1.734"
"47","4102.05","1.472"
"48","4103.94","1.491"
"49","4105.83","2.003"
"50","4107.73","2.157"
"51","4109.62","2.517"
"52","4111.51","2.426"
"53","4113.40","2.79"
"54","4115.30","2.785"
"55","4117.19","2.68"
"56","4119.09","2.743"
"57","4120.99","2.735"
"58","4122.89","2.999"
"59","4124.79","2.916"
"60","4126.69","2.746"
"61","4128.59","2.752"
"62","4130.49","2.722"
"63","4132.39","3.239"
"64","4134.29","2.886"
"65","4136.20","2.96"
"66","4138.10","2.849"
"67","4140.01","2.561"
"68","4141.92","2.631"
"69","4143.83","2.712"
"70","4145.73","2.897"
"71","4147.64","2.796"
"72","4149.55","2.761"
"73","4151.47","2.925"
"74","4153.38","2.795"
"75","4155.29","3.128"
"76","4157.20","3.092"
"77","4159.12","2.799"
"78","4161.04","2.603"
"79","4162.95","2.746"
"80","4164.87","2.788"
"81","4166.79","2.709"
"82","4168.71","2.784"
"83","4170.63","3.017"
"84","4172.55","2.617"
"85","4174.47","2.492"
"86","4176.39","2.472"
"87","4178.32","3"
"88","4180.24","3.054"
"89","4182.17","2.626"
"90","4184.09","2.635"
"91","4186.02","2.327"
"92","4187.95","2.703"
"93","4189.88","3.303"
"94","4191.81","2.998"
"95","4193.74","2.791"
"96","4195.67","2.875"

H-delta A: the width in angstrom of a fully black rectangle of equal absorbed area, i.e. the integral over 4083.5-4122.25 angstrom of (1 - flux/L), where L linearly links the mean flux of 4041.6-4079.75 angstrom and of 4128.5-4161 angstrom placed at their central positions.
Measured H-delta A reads 6.9 angstrom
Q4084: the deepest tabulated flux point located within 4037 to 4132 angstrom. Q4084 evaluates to 1.472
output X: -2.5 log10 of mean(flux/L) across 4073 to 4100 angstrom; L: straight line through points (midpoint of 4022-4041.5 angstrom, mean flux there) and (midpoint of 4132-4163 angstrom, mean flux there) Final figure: 0.09 mag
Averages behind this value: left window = 2.98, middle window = 2.67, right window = 2.84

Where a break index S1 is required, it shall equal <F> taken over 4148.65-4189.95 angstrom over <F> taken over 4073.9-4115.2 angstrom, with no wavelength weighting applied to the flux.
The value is 1.13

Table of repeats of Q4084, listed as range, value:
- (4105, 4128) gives 2.003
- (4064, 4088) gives 2.618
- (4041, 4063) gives 2.685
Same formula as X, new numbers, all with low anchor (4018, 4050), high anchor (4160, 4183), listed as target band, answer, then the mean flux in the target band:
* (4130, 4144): -0.006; 2.83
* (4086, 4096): 0.106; 2.64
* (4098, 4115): 0.341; 2.1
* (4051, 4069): -0.021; 3.03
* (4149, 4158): -0.063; 2.95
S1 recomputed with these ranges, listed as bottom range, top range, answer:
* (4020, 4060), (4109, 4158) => 0.92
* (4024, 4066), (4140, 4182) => 0.92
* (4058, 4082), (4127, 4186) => 0.95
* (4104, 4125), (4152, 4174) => 1.10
